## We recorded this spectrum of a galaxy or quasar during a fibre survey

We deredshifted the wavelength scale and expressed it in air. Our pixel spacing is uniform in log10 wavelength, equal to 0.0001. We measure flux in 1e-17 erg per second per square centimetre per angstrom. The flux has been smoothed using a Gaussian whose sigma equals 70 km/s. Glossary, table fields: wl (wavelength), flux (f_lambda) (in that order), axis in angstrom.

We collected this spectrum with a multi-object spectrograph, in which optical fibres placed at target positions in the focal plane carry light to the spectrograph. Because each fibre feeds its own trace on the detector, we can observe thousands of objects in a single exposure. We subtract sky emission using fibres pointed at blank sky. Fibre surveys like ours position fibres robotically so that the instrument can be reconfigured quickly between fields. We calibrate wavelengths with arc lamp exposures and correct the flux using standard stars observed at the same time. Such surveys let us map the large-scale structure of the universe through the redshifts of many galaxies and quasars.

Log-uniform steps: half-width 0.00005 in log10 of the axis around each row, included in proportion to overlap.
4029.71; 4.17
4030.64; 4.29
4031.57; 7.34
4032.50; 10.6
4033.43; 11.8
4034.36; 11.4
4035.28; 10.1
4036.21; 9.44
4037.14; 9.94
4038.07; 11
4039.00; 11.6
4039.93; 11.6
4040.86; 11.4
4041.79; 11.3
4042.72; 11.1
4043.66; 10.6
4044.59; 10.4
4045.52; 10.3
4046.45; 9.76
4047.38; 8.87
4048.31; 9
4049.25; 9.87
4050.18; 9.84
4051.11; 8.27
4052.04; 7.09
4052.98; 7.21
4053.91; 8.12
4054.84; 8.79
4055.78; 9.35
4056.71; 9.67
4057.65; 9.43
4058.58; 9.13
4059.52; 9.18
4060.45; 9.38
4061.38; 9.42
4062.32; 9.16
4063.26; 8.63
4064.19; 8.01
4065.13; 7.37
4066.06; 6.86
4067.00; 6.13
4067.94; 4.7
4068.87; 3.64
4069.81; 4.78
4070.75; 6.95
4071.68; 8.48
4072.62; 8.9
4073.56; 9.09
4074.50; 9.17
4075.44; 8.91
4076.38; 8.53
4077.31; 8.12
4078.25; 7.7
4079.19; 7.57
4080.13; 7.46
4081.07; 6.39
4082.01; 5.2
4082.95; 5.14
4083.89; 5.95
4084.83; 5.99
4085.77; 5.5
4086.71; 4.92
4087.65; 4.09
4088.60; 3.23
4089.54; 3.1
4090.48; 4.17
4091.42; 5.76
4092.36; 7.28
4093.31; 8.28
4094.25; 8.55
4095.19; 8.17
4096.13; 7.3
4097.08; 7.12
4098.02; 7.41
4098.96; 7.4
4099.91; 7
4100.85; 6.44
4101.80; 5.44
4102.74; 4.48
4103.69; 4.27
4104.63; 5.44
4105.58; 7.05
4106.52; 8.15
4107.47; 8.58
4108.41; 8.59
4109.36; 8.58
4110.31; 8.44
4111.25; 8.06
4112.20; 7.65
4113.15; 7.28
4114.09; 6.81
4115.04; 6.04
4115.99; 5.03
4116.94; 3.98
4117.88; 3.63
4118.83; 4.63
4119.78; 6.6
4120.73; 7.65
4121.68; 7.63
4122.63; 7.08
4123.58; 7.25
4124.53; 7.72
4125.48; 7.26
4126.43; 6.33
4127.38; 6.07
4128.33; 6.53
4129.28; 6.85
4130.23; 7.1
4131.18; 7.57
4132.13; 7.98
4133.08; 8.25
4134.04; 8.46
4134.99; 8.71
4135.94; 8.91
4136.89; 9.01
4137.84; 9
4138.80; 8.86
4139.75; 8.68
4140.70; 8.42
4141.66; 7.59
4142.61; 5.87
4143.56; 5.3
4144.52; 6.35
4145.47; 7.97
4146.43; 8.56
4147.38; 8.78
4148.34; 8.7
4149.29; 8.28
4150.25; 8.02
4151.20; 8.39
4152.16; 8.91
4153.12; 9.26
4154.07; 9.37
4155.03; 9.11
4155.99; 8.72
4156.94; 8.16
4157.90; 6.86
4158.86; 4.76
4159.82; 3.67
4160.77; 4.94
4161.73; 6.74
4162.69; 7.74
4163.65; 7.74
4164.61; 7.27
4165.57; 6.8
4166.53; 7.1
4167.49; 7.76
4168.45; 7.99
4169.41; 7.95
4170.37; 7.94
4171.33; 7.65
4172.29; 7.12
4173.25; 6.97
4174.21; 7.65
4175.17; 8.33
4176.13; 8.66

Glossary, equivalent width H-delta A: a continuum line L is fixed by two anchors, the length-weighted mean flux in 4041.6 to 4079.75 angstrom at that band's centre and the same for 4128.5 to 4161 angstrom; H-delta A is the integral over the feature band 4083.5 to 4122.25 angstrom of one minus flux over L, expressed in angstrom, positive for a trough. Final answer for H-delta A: 8.4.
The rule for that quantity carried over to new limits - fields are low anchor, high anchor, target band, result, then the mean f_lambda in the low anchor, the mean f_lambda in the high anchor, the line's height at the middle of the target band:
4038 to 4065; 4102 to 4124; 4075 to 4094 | 4.30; 9.52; 6.63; 7.97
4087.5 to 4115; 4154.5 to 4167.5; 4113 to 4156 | -4.02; 6.71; 6.93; 6.83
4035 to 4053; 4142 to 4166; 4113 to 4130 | 3.83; 10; 7.45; 8.2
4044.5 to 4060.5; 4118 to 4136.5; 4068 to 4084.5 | 2.67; 9.06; 7.23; 8.48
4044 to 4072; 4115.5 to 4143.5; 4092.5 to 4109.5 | 1.14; 8.27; 7.17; 7.61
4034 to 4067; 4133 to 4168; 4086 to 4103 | 5.00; 9.45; 7.75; 8.7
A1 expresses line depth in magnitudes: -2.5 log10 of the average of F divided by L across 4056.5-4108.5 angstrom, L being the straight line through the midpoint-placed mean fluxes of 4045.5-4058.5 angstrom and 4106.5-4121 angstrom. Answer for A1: 0.132 mag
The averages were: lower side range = 8.93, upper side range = 6.8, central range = 6.99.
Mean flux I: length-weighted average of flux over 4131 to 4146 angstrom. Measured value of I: 7.94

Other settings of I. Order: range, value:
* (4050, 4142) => 7.21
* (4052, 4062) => 8.87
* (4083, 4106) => 6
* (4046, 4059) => 8.88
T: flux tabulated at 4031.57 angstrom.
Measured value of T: 7.34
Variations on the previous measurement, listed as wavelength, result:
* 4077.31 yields 8.12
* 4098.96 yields 7.4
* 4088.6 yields 3.23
